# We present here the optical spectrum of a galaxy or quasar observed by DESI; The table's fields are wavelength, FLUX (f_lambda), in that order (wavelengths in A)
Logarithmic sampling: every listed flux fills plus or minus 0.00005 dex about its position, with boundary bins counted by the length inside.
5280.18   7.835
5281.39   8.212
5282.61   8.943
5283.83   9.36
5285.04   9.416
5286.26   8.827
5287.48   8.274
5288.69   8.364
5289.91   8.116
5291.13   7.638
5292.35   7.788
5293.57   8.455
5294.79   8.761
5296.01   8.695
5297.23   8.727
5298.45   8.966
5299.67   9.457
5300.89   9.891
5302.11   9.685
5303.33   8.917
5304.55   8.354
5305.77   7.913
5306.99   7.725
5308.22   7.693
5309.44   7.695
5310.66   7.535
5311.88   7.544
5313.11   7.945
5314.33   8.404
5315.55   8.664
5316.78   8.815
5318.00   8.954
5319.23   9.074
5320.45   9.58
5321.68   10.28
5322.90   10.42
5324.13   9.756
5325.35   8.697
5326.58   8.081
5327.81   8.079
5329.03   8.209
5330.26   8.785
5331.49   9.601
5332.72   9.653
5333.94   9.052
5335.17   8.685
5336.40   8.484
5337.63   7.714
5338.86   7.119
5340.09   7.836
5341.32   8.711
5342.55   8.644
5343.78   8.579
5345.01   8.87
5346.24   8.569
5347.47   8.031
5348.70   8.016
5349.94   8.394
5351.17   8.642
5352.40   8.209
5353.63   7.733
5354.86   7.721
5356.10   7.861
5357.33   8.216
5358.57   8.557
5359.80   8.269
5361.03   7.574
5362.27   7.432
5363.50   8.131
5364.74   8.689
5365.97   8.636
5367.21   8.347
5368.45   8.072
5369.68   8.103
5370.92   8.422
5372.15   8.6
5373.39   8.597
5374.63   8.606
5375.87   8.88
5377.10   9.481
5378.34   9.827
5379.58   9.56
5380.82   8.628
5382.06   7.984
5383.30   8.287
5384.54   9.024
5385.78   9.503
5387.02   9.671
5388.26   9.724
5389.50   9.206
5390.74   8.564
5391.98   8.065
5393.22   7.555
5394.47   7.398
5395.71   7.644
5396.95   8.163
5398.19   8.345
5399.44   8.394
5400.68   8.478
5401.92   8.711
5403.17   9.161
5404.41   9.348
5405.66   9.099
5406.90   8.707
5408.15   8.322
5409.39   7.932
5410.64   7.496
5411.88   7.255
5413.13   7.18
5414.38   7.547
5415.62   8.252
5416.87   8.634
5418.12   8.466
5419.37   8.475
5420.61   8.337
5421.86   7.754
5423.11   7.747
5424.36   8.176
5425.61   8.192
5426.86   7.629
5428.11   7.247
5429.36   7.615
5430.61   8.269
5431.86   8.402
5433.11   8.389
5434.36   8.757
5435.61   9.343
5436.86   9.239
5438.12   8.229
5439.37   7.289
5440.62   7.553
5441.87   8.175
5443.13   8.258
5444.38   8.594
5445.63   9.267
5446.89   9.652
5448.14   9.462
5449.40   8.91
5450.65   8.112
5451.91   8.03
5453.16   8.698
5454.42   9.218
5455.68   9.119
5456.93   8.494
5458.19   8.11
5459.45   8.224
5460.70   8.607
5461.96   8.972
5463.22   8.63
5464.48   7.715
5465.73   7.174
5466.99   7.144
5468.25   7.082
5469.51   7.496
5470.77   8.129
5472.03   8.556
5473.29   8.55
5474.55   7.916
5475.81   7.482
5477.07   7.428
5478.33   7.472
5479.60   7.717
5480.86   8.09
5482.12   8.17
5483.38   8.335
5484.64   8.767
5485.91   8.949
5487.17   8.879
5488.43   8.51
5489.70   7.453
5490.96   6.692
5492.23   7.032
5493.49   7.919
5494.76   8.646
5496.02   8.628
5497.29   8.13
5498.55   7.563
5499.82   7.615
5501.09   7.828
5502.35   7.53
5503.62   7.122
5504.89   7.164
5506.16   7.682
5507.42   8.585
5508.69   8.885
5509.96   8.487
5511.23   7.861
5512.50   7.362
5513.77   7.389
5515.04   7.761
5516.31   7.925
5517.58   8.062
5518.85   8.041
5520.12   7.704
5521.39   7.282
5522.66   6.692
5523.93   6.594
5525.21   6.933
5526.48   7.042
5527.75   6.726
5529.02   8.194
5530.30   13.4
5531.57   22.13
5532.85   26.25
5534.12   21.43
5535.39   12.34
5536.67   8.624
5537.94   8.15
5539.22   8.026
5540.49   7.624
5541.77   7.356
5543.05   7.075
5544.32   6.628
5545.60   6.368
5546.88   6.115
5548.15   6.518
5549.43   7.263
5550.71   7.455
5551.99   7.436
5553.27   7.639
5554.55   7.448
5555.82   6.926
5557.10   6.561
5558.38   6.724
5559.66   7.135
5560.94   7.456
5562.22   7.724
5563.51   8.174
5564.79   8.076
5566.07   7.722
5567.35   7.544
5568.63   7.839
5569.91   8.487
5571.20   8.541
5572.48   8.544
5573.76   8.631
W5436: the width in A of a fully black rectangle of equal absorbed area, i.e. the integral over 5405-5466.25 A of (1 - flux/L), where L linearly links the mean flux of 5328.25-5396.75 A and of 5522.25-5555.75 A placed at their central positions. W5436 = 4.1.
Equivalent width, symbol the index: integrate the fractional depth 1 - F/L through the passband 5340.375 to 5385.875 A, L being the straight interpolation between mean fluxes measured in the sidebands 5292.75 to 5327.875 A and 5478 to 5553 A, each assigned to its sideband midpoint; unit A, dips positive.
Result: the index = 1.3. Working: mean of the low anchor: 8.72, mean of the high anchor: 8.64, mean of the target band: 8.45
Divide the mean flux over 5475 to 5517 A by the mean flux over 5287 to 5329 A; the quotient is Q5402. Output 0.92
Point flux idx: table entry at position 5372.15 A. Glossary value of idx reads 8.6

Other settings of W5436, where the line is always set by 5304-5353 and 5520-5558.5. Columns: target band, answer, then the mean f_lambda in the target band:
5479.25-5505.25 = 3.1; 7.95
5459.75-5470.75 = 1.3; 7.88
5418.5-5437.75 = 1.3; 8.24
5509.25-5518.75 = 1.3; 7.85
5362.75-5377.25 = 0.2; 8.51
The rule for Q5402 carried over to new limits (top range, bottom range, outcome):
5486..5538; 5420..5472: 1.10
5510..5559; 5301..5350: 1.03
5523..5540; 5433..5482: 1.43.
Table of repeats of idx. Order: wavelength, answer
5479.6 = 7.717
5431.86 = 8.402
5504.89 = 7.164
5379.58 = 9.56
